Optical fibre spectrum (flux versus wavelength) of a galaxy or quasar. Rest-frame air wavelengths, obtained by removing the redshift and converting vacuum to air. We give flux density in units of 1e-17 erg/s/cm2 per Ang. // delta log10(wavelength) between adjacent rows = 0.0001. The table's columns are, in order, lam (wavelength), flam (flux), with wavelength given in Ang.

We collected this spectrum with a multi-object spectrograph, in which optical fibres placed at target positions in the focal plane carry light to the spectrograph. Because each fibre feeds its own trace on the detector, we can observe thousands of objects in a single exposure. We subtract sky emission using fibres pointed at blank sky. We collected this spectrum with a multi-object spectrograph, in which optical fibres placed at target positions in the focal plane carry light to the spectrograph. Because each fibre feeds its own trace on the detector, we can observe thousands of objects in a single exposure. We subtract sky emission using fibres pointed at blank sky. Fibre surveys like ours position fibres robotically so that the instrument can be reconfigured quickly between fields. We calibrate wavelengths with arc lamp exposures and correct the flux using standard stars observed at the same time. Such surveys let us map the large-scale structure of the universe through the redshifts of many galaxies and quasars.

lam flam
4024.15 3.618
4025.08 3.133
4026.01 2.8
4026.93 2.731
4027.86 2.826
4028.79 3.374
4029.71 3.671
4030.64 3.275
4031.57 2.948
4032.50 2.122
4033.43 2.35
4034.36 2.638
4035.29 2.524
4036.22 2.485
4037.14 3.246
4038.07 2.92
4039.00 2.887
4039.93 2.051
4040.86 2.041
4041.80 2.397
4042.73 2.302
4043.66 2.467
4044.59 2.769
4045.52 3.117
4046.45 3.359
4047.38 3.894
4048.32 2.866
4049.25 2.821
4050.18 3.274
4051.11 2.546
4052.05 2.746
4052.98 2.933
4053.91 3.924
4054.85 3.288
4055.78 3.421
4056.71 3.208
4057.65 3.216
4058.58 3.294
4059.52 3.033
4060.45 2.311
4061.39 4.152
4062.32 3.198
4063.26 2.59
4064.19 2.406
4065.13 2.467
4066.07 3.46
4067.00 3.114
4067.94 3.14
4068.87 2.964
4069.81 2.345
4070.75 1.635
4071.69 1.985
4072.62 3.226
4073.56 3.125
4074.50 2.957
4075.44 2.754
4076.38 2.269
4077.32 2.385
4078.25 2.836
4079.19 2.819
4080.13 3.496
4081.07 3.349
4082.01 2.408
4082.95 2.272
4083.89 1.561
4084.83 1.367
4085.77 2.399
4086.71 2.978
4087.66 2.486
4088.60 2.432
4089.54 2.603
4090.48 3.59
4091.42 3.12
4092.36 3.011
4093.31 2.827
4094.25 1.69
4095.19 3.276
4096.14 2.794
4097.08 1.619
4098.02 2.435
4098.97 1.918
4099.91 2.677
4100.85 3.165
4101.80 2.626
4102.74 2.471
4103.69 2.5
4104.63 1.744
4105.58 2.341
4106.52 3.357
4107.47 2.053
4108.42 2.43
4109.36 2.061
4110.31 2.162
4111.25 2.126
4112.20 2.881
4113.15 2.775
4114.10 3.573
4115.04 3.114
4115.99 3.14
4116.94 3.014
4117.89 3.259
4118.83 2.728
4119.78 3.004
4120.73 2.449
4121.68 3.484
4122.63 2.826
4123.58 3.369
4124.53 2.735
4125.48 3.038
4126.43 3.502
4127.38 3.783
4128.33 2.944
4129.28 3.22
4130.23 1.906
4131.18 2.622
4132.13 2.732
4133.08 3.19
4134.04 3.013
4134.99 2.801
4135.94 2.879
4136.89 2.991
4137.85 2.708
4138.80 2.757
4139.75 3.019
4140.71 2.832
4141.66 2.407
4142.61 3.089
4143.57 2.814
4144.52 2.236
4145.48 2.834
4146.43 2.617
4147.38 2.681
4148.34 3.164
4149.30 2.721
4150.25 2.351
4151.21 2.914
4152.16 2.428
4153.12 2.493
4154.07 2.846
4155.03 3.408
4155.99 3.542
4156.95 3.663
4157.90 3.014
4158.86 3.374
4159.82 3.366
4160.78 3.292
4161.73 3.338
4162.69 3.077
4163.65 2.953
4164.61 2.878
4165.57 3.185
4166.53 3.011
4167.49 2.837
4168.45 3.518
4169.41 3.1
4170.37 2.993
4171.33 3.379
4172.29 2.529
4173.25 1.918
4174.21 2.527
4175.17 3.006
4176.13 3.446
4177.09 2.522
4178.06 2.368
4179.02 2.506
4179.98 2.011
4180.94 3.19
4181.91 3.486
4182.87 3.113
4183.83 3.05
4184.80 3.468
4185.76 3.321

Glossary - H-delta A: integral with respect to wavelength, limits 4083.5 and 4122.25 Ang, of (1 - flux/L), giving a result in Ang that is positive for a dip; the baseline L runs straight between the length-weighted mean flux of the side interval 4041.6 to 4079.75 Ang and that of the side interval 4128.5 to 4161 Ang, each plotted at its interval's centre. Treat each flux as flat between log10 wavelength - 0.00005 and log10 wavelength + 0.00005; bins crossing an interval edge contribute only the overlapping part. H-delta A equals 3.7 Ang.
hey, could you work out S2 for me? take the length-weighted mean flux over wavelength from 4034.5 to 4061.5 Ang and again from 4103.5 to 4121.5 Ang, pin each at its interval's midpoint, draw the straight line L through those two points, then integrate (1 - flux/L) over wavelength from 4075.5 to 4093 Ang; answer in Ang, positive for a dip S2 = 1.0 Ang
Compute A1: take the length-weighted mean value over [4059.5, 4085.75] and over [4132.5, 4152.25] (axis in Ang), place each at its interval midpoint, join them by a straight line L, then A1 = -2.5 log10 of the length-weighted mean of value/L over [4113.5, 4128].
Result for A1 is -0.14 mag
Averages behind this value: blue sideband 2.69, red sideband 2.79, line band 3.13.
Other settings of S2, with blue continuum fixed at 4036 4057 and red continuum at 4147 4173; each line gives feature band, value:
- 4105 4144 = 1.8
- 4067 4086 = 2.4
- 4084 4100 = 2.4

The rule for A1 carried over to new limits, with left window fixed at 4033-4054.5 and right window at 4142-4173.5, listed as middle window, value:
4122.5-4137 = -0.02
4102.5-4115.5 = 0.14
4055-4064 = -0.11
